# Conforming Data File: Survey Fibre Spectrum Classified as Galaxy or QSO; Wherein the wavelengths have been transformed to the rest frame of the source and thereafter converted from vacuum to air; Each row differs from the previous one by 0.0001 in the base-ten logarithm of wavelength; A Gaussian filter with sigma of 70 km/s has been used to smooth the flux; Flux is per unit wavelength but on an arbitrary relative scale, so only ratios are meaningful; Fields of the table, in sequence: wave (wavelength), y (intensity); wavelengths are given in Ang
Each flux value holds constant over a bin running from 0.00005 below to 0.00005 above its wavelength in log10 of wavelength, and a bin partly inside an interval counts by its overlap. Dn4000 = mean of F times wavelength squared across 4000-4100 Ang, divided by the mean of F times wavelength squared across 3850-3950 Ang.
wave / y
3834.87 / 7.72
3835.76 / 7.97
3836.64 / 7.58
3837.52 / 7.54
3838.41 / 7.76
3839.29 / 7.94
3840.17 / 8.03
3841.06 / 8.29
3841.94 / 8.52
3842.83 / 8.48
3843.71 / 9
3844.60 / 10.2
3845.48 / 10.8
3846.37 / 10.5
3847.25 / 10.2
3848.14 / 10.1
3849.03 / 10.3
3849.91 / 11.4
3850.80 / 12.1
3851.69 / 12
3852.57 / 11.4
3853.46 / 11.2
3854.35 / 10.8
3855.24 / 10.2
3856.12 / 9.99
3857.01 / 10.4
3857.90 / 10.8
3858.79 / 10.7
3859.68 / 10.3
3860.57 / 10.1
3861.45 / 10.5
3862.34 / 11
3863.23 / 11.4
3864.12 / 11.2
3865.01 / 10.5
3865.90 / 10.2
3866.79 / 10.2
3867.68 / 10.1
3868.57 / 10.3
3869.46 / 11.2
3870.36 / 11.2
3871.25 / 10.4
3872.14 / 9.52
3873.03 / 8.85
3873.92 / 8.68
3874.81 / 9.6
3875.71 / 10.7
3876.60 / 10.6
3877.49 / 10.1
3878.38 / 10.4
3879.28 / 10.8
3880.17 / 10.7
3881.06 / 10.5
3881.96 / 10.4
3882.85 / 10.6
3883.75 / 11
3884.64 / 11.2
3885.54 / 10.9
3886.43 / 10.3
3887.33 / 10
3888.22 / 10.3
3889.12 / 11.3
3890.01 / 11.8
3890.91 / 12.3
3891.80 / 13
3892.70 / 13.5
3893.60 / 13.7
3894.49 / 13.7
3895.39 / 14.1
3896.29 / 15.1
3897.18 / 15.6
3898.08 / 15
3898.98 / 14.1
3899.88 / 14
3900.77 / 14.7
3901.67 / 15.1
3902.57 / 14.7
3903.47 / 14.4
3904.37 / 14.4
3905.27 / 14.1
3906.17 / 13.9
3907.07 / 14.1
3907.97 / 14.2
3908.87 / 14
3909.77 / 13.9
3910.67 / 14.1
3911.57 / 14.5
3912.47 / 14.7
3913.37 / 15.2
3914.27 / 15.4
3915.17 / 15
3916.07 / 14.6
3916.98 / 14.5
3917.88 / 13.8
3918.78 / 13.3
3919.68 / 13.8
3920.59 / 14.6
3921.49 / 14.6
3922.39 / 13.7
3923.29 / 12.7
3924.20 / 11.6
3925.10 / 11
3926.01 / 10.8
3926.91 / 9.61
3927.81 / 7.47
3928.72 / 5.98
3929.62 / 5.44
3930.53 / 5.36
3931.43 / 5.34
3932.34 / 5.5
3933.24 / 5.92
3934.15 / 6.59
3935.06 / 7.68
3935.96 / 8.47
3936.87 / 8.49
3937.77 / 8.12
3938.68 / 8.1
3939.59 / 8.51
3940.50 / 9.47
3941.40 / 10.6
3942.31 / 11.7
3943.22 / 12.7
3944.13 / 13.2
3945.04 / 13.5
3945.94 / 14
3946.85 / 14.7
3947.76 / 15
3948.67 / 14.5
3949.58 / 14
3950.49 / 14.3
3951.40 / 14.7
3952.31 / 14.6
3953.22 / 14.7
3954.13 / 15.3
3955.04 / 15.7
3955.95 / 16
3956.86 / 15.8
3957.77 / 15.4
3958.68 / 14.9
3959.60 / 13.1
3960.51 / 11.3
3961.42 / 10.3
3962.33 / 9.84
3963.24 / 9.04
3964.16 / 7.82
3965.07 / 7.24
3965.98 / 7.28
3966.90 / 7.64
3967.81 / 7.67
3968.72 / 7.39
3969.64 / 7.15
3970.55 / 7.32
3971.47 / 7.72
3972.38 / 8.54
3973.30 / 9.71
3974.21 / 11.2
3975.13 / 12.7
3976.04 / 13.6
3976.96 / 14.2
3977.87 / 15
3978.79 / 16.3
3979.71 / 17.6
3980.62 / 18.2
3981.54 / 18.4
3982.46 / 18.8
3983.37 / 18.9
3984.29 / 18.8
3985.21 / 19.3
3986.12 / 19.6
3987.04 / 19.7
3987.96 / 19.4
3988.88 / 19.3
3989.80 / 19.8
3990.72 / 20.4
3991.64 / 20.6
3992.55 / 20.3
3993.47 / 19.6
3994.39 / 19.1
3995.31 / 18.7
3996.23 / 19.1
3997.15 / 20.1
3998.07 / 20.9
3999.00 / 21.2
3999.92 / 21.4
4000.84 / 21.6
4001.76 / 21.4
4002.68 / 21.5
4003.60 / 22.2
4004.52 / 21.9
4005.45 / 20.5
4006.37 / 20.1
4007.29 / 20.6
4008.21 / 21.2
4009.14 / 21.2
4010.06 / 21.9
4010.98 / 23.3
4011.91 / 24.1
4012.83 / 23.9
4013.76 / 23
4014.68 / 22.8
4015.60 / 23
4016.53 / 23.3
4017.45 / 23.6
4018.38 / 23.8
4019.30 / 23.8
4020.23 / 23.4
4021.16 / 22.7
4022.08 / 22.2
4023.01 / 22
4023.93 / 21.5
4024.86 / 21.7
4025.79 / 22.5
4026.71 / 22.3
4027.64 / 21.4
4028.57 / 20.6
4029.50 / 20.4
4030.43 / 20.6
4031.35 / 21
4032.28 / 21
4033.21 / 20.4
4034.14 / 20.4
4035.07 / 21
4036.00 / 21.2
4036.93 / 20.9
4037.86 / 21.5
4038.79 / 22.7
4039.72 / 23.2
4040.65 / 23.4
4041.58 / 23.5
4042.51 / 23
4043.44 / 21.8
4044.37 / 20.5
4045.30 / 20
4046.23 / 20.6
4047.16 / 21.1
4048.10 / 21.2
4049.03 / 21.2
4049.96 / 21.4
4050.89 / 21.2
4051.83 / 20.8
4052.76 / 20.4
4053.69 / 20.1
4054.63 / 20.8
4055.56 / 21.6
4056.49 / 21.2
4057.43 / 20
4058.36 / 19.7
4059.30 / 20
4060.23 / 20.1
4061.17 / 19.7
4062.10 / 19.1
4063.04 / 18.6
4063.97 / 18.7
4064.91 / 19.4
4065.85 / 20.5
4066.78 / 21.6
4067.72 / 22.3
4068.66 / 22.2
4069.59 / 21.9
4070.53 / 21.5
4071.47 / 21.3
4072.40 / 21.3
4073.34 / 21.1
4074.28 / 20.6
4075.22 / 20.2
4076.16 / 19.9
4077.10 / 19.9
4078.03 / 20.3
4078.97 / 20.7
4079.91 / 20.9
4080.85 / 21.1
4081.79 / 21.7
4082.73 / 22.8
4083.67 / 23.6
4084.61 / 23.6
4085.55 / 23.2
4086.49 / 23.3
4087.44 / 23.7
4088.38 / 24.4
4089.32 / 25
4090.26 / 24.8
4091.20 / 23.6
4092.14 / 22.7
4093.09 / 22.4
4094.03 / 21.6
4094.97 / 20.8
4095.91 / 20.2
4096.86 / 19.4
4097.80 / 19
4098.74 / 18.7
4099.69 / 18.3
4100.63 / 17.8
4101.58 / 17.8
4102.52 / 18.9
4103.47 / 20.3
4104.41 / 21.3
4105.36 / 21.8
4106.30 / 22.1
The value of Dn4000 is 2.00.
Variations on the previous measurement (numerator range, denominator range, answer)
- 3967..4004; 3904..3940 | 1.54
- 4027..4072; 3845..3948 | 1.97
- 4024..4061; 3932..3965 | 1.89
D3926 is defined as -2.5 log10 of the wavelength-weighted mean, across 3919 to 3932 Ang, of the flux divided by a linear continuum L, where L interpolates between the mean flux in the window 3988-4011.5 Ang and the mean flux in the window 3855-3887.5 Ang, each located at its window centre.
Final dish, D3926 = 0.398 mag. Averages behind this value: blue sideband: 10.4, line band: 10.2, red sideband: 20.7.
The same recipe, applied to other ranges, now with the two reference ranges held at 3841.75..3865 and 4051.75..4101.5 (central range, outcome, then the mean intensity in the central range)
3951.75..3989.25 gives 0.20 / 13.5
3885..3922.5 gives -0.07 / 13.8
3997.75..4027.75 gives -0.22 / 22.2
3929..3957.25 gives 0.31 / 11.2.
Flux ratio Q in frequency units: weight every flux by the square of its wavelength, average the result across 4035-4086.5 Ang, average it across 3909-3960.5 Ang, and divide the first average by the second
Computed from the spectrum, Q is 1.9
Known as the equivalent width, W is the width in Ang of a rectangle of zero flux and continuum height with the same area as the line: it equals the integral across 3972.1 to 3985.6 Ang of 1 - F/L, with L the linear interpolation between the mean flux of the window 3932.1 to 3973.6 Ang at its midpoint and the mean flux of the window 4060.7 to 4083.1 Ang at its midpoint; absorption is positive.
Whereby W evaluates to -2.43 Ang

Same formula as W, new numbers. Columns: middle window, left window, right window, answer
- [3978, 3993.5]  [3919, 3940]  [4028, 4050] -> -3.6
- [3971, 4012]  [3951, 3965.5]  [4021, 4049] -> -4.6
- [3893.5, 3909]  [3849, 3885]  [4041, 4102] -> -2.6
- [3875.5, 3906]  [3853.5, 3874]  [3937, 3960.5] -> -3.1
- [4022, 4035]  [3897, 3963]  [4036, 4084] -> -1.6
